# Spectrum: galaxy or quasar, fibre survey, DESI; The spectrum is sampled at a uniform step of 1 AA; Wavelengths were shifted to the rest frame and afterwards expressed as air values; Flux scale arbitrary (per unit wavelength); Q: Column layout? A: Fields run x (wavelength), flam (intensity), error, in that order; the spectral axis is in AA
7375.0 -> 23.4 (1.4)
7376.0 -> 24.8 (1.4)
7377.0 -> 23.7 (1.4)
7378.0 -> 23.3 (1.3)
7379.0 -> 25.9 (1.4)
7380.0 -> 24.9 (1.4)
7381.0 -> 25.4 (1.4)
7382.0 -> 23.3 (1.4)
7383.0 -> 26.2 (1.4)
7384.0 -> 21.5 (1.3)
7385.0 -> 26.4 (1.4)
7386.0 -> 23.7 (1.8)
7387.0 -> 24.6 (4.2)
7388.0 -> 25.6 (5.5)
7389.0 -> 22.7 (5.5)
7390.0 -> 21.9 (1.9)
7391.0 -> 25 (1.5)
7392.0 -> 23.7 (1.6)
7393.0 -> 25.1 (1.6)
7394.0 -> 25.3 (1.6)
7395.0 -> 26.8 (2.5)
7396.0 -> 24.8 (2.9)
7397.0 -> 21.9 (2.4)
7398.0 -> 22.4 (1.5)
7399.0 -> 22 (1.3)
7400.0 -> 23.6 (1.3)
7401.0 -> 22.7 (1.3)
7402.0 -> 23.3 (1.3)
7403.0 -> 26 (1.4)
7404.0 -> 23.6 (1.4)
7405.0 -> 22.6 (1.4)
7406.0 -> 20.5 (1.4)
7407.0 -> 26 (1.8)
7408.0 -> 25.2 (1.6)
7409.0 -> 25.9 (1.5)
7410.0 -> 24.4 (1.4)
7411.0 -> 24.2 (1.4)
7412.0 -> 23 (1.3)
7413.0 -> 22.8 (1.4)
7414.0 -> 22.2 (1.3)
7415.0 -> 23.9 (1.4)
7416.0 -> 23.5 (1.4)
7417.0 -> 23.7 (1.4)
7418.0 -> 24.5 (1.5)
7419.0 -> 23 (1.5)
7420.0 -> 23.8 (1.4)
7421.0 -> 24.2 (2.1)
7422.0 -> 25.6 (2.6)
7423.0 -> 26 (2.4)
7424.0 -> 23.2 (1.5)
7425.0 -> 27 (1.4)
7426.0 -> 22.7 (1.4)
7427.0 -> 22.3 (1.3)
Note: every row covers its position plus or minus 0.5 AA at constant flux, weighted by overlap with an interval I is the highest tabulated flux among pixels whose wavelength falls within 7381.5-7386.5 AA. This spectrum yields 26.4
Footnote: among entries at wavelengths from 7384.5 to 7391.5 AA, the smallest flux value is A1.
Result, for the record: 21.9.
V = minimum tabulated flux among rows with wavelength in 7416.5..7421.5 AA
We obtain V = 23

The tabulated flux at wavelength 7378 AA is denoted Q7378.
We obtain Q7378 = 23.3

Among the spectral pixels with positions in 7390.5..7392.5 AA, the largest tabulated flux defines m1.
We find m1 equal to 25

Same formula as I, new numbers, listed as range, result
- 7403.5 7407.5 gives 26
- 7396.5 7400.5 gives 23.6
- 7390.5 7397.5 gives 26.8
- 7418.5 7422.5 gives 25.6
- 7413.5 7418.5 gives 24.5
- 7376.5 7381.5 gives 25.9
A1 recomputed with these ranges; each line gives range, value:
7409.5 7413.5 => 22.8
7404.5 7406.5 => 20.5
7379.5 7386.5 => 21.5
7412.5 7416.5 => 22.2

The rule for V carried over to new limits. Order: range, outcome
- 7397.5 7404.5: 22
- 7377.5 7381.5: 23.3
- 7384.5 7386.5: 23.7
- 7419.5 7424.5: 23.2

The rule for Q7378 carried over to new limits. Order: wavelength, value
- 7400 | 23.6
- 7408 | 25.2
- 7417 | 23.7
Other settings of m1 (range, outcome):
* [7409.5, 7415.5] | 24.4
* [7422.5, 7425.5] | 27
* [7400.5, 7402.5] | 23.3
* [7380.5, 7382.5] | 25.4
